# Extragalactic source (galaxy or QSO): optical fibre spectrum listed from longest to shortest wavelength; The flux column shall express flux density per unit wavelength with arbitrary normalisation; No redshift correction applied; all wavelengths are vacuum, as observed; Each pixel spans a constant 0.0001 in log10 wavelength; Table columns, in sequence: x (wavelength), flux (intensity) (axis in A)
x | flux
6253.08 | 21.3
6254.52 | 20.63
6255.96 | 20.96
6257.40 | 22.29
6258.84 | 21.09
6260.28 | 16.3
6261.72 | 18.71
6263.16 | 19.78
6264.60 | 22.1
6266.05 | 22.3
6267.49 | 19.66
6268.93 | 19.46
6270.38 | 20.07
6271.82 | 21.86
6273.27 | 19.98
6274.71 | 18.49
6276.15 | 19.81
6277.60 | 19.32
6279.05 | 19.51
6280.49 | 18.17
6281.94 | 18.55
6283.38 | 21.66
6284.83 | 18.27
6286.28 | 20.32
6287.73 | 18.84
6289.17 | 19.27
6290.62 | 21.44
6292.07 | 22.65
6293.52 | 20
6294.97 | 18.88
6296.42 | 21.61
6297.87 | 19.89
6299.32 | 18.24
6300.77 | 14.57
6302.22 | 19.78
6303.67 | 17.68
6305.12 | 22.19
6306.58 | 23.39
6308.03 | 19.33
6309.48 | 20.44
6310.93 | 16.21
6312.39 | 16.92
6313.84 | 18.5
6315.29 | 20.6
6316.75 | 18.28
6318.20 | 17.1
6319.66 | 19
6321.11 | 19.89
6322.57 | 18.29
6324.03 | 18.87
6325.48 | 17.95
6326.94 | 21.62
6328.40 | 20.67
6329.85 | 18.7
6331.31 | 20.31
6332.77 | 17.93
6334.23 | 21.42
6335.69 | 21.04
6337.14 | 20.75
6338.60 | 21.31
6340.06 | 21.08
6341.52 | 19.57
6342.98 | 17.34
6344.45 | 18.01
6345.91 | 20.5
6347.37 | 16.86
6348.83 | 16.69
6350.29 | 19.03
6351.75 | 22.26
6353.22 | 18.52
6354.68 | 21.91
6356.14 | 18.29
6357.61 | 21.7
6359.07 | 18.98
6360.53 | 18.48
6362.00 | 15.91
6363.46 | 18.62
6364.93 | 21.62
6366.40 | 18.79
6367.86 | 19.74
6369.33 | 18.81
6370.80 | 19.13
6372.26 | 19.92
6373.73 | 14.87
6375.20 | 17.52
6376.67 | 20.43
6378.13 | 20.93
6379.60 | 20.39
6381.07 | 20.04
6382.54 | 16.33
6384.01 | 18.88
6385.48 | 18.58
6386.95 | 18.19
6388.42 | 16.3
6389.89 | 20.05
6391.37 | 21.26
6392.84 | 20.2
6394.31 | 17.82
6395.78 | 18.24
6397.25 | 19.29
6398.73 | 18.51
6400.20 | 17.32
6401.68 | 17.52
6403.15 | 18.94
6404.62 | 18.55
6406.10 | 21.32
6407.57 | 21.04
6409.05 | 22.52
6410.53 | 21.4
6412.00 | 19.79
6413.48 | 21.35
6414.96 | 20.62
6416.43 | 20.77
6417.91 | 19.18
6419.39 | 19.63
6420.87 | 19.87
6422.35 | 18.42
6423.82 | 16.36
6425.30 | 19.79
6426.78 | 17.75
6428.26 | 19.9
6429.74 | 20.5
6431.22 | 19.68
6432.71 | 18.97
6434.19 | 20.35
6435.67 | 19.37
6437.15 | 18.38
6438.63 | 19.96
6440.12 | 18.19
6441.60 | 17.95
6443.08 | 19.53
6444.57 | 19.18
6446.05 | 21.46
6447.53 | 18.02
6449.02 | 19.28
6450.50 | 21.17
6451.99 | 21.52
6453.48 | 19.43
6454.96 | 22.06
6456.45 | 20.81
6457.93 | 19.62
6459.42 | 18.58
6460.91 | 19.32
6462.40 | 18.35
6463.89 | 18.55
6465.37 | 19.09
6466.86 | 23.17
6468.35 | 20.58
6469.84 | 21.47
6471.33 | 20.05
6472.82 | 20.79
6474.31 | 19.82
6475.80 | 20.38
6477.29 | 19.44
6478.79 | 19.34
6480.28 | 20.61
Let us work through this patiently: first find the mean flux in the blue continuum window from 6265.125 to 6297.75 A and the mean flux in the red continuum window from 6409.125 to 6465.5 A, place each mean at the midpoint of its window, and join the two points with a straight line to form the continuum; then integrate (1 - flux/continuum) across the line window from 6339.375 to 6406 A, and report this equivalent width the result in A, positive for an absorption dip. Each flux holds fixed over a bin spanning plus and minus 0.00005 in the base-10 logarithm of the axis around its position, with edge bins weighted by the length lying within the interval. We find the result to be 2.8 A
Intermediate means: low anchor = 20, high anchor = 19.6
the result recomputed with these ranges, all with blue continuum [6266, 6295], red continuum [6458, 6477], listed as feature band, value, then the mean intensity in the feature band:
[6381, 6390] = 0.8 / 18.1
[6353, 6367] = 0.4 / 19.3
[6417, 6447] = 1.1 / 19.2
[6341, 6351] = 0.8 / 18.3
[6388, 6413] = 0.6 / 19.5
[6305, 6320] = 0.6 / 19.2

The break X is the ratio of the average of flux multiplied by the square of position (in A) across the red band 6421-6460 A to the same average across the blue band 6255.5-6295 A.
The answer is 1.03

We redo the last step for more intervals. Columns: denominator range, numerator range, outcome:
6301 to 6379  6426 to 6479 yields 1.06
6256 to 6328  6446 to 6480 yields 1.08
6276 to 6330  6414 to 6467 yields 1.05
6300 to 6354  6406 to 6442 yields 1.05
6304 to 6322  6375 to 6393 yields 1.02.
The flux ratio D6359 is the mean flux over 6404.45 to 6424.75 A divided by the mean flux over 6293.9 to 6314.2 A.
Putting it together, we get 1.05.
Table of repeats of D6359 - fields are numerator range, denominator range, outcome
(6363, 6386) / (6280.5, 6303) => 0.97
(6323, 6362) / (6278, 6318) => 1.01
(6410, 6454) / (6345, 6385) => 1.03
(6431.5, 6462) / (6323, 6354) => 1.01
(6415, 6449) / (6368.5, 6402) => 1.03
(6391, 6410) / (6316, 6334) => 1.02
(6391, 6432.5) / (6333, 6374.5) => 1.01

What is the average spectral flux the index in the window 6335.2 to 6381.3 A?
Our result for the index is 19.3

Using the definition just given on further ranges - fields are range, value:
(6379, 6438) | 19.3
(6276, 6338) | 19.5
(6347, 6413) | 19.2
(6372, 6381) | 19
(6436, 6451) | 19.3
